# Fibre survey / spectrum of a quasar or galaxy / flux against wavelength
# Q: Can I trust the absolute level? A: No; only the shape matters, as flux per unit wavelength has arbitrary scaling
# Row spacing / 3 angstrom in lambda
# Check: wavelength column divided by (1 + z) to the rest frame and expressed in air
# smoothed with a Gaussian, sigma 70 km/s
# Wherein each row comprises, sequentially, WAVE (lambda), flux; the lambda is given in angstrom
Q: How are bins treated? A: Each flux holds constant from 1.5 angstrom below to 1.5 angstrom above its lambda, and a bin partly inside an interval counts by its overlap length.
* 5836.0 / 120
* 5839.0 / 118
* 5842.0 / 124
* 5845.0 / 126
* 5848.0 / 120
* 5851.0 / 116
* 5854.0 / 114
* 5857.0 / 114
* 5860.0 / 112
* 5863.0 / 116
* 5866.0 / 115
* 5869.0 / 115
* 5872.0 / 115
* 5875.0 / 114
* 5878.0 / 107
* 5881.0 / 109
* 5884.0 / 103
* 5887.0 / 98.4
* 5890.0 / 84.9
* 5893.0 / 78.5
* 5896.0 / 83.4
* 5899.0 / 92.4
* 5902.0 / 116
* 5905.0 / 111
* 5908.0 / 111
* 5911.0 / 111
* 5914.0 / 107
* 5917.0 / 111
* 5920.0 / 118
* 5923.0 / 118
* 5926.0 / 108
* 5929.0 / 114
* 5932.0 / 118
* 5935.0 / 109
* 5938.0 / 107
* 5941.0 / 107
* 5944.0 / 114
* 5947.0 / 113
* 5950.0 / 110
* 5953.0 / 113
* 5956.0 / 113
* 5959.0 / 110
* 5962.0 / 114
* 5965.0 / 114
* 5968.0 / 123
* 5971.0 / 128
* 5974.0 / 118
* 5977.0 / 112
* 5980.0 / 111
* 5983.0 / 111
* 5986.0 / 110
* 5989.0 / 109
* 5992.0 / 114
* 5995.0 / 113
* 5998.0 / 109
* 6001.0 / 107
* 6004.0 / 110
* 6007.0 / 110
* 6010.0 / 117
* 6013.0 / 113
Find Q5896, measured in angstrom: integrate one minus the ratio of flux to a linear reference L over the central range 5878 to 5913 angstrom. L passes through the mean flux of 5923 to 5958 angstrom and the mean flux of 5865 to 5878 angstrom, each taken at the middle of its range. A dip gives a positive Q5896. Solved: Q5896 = 3.97 angstrom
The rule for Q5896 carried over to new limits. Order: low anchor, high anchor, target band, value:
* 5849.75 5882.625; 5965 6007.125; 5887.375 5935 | 3.3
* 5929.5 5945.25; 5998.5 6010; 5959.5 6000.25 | -1.3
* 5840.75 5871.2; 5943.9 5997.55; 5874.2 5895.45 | 3.3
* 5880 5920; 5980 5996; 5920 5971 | -3.2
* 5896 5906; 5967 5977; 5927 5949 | 0.2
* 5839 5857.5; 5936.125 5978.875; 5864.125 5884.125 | 1.0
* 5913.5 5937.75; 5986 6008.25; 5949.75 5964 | -0.1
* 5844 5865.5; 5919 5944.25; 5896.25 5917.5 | 1.3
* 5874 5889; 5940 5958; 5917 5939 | -0.7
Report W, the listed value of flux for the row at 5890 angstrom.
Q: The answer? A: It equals 84.9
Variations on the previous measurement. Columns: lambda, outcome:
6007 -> 110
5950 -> 110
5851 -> 116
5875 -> 114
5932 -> 118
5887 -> 98.4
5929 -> 114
